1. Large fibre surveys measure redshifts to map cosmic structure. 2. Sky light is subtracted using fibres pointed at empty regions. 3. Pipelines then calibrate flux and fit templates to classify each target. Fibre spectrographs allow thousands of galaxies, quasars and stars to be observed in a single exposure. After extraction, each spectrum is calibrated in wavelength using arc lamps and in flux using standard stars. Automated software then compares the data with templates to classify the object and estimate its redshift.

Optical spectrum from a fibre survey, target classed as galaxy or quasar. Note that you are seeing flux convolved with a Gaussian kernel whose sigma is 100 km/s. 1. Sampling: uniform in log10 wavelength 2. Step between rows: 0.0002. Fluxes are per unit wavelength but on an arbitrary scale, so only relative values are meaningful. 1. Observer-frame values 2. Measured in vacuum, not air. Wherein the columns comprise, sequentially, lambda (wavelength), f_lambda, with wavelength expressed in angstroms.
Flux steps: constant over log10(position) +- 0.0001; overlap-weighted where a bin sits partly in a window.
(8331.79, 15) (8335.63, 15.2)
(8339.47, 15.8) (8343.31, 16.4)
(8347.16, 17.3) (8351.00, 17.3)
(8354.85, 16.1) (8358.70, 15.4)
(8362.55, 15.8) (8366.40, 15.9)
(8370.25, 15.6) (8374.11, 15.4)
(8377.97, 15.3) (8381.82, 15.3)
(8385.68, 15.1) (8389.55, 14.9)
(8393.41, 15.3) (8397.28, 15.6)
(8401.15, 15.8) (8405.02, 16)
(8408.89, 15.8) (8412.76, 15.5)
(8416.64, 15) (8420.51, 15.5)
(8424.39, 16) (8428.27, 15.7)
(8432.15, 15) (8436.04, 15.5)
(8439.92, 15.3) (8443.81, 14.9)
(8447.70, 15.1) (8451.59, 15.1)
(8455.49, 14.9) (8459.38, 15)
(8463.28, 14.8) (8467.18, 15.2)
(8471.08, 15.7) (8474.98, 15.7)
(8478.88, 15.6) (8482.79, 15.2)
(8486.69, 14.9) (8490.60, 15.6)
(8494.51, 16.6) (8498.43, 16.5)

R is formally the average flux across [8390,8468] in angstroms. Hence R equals 15.3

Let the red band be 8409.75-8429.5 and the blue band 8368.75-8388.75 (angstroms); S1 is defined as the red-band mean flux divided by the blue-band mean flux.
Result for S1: 1.0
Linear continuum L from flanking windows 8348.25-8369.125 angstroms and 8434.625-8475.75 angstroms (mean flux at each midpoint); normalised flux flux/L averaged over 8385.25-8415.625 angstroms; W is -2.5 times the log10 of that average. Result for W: 0.02 mag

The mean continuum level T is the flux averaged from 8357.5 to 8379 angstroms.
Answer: 15.6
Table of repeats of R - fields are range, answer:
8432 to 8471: 15.1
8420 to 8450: 15.4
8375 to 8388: 15.2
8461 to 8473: 15.2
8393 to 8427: 15.6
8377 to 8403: 15.3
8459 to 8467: 14.9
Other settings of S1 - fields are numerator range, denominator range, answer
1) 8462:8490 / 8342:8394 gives 0.97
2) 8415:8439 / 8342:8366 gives 0.95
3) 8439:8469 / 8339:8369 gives 0.92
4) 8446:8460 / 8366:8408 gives 0.97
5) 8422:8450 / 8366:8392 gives 1.00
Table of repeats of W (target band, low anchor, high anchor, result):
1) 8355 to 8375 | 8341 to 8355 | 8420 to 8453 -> 0.06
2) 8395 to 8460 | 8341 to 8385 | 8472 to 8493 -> 0.02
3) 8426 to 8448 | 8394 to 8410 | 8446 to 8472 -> 0.01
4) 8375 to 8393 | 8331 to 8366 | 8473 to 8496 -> 0.05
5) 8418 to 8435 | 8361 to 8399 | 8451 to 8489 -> -0.02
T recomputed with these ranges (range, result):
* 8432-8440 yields 15.3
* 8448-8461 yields 15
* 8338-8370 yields 16.2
